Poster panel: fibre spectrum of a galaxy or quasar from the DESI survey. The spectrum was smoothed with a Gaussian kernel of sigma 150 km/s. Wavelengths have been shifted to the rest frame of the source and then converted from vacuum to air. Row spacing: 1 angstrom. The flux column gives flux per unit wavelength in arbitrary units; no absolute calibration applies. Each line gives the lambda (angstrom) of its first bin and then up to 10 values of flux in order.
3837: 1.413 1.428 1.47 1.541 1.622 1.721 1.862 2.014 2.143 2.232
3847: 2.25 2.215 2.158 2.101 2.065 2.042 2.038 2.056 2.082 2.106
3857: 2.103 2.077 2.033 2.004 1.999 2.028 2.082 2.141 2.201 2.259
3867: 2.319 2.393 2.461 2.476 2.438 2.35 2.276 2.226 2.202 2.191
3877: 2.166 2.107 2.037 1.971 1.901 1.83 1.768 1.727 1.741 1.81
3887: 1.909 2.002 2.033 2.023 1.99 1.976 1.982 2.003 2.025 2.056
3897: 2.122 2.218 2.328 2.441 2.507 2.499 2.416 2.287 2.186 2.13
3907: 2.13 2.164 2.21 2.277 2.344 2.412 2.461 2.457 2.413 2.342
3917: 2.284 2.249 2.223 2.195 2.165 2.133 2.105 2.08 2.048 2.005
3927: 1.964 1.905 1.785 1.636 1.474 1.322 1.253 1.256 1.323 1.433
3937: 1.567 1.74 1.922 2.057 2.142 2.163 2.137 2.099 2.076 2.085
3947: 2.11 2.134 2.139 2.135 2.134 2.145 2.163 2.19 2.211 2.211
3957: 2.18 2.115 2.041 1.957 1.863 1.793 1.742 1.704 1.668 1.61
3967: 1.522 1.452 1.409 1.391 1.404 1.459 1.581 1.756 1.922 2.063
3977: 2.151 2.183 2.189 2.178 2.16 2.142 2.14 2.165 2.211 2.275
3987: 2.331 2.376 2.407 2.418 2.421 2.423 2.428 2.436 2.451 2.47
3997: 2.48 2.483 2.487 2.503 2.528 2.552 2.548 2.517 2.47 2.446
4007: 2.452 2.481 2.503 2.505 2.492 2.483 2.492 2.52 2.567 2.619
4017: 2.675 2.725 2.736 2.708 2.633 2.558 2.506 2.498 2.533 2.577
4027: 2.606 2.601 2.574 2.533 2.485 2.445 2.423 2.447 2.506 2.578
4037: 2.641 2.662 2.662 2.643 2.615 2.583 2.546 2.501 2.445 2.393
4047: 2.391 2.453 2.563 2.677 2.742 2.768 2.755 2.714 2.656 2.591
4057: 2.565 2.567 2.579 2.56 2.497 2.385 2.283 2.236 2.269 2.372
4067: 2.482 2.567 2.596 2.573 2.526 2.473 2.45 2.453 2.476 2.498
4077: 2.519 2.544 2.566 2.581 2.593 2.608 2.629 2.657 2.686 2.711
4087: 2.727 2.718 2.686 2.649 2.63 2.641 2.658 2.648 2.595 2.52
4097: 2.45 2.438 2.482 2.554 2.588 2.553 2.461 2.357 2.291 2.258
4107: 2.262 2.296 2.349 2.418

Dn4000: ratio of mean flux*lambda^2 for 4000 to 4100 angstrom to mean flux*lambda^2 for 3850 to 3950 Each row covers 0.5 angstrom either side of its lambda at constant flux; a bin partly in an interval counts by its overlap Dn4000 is 1.3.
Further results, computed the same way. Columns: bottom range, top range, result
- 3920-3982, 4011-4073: 1.41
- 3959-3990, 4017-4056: 1.39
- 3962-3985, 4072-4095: 1.51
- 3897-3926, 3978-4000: 1.07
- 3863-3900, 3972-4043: 1.23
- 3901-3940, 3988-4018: 1.28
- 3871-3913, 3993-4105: 1.29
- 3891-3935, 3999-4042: 1.29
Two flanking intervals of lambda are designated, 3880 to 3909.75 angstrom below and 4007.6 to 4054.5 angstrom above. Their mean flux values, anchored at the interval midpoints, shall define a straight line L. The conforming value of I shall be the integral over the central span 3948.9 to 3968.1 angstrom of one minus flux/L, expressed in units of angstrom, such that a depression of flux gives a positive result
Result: 2.9 angstrom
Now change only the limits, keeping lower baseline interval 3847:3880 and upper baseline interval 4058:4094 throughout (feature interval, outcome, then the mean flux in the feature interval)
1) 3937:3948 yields 1.3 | 2.03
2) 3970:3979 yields 2.1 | 1.81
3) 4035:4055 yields -0.8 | 2.6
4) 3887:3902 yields 0.7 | 2.13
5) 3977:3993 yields 0.8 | 2.27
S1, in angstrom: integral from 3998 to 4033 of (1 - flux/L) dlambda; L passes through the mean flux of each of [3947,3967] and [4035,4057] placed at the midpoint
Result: -2.2 angstrom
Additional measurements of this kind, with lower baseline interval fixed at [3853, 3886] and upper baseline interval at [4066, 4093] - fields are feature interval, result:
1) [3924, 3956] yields 5.2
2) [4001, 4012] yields -0.4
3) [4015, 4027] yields -0.8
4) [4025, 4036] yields -0.2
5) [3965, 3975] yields 3.4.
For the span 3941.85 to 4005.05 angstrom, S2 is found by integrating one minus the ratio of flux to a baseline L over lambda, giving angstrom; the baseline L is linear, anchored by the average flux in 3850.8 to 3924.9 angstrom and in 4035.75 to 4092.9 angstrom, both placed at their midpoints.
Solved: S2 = 6.6 angstrom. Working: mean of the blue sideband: 2.15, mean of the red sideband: 2.56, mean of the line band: 2.11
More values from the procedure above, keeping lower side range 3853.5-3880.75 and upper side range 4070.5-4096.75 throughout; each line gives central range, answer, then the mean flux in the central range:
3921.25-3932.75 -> 2.2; 1.85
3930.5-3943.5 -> 3.6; 1.68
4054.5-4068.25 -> 0.4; 2.47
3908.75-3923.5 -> -0.1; 2.29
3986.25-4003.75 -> -0.2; 2.45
